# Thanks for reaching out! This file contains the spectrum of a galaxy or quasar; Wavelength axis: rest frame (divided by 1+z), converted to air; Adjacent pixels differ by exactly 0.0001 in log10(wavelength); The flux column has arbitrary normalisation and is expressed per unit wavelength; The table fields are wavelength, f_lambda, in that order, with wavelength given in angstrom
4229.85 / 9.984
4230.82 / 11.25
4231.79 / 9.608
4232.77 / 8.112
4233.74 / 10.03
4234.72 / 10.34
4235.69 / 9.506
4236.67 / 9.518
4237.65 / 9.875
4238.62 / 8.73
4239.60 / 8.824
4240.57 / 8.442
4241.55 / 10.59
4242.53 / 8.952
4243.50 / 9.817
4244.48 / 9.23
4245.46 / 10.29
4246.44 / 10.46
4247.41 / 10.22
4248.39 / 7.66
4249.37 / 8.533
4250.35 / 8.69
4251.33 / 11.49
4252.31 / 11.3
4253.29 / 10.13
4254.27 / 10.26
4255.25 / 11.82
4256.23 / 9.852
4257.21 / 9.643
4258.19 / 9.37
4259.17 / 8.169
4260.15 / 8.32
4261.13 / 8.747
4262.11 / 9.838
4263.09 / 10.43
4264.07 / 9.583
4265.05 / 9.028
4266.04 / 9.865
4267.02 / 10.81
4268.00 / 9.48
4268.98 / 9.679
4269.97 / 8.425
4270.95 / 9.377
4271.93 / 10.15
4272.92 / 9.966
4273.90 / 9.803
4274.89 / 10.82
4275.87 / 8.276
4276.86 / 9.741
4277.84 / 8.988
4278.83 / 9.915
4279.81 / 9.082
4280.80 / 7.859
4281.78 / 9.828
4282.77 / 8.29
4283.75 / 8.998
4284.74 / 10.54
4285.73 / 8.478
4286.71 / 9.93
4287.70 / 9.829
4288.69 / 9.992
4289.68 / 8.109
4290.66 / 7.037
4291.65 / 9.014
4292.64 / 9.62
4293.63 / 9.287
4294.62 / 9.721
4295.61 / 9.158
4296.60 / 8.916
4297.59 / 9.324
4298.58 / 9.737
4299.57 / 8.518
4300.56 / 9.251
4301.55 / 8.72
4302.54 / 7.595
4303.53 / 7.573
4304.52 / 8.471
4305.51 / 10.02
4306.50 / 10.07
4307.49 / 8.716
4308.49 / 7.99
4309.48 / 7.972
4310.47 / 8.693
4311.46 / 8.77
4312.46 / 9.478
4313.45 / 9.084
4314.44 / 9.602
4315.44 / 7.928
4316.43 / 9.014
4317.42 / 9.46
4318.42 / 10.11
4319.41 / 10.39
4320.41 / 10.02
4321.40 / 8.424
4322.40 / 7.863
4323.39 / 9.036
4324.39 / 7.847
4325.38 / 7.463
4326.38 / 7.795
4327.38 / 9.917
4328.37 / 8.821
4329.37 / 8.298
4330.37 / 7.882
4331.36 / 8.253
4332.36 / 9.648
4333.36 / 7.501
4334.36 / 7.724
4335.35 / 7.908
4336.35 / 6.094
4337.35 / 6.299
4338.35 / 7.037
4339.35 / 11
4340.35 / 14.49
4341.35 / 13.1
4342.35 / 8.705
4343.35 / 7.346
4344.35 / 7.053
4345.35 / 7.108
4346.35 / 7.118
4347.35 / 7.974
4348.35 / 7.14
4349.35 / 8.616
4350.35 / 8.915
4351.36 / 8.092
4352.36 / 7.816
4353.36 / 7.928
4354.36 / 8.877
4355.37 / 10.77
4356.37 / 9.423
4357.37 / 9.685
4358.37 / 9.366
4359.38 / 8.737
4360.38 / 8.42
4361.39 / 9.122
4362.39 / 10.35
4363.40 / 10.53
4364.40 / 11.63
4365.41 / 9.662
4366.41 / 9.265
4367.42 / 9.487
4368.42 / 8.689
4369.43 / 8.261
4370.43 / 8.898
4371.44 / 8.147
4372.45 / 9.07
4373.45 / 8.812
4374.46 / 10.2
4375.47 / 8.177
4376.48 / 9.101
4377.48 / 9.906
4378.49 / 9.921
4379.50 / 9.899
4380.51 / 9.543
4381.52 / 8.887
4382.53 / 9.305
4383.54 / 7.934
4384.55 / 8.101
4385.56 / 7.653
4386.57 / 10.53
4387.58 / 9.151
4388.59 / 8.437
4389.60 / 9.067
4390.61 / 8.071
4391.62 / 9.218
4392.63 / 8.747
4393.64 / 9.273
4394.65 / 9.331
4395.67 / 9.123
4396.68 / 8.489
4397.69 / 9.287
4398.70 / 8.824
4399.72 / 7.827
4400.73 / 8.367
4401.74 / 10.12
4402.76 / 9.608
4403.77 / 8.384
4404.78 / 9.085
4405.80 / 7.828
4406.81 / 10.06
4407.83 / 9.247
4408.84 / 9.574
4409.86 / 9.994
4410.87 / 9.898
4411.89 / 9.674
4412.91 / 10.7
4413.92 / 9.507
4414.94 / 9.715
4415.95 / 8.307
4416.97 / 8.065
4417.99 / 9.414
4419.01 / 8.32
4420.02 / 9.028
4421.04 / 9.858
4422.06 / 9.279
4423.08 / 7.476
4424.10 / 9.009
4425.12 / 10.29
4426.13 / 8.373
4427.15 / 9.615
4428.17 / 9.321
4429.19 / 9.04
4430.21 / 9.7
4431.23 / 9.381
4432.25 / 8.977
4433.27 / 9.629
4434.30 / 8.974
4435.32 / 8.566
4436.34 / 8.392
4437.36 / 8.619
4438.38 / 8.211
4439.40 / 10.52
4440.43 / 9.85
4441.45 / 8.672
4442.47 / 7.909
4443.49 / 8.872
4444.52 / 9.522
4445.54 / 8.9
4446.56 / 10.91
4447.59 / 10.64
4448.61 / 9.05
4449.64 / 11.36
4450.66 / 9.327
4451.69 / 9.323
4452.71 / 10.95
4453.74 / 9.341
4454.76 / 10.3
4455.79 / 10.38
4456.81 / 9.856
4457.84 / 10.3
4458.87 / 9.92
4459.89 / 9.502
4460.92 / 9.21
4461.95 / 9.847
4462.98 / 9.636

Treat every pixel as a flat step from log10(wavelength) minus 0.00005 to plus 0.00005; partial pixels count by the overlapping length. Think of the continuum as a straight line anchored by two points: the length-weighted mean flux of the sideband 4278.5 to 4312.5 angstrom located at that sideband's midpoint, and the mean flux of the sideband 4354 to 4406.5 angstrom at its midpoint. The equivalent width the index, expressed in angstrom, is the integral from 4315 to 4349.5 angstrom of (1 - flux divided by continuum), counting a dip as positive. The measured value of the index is 1.75 angstrom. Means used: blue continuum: 8.97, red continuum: 9.13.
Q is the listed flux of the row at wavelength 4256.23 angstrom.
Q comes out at 9.852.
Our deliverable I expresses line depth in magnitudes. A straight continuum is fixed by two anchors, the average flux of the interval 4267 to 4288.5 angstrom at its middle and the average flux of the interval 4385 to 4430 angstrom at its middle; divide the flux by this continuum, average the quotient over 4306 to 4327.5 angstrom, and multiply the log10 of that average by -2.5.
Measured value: 0.06 mag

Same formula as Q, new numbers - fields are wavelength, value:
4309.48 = 7.972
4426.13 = 8.373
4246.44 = 10.46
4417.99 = 9.414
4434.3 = 8.974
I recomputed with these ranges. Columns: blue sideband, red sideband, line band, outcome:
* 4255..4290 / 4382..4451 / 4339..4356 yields 0.04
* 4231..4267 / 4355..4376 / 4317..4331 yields 0.08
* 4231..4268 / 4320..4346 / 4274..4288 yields -0.01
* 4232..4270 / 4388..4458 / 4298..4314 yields 0.08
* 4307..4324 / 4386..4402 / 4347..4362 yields 0.03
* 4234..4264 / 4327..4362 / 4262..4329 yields 0.00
